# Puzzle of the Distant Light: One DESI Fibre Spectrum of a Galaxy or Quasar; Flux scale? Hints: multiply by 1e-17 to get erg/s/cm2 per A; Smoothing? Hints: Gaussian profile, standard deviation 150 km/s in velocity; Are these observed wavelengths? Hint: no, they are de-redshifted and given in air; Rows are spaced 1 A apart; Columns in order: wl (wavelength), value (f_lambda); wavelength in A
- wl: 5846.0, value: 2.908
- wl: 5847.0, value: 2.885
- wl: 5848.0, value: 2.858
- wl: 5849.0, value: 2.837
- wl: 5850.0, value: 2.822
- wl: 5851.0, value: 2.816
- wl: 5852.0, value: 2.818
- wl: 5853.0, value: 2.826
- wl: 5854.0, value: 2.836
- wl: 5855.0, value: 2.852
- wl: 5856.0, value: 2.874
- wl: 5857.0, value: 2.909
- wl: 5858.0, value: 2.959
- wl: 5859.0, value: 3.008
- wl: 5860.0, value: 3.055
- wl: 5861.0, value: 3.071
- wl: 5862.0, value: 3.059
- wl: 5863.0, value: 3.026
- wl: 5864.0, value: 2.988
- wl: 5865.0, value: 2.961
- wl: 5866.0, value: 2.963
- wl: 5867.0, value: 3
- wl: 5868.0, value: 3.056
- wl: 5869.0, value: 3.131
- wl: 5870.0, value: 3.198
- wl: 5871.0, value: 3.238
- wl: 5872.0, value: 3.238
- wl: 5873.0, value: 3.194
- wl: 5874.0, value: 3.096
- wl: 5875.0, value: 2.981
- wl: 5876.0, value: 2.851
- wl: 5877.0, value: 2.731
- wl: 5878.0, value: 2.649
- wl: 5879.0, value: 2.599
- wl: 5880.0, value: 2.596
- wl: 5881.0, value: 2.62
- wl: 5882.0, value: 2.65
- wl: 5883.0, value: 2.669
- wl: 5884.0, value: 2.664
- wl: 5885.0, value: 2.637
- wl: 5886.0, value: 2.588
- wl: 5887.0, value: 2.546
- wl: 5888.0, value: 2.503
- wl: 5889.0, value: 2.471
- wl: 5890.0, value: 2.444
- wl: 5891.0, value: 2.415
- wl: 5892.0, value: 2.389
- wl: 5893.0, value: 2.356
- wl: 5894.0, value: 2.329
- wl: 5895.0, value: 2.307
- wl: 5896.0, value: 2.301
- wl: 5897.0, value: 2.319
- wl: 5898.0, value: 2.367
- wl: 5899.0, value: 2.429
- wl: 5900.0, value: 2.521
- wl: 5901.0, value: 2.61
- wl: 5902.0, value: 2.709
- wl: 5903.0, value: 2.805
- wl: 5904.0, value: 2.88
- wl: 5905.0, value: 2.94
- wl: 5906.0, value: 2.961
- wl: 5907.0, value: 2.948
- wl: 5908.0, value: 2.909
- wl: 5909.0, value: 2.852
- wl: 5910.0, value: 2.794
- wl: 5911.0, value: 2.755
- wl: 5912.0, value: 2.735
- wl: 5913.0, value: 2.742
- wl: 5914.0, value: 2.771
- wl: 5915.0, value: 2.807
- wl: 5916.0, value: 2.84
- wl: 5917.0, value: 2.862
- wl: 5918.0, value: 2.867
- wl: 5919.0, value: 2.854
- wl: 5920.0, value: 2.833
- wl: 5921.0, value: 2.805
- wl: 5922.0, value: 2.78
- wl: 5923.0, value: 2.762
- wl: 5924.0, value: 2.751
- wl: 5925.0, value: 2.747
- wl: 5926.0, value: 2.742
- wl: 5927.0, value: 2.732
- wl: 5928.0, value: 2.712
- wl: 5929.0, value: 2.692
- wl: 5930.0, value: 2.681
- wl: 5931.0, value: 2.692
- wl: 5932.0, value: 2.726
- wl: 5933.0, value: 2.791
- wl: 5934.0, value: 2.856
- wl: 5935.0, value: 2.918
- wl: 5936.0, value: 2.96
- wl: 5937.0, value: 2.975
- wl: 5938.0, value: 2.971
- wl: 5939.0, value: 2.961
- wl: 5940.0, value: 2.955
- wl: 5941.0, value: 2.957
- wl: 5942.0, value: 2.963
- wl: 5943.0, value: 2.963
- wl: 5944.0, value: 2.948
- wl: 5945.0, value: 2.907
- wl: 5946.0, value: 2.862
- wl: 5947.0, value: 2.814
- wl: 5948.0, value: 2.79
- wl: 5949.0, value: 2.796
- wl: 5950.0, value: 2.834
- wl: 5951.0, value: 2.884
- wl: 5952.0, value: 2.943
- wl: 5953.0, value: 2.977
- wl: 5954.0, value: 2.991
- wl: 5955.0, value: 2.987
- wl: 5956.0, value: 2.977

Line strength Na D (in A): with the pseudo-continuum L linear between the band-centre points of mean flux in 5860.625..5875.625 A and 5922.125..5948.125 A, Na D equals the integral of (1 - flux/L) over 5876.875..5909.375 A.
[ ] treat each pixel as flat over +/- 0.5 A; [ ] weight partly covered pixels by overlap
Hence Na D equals 4.27 A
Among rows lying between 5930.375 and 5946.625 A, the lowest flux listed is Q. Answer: 2.692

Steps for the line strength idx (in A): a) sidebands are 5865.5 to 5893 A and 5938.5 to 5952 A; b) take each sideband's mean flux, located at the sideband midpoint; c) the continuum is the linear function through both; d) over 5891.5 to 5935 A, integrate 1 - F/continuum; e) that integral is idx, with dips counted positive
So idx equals 2.0 A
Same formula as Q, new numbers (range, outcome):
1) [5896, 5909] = 2.301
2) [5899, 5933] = 2.429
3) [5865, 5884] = 2.596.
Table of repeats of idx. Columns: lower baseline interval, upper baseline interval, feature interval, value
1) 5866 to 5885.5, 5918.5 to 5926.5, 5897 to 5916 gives 0.51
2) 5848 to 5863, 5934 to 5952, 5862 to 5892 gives 1.00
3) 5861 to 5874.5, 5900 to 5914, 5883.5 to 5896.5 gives 2.09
